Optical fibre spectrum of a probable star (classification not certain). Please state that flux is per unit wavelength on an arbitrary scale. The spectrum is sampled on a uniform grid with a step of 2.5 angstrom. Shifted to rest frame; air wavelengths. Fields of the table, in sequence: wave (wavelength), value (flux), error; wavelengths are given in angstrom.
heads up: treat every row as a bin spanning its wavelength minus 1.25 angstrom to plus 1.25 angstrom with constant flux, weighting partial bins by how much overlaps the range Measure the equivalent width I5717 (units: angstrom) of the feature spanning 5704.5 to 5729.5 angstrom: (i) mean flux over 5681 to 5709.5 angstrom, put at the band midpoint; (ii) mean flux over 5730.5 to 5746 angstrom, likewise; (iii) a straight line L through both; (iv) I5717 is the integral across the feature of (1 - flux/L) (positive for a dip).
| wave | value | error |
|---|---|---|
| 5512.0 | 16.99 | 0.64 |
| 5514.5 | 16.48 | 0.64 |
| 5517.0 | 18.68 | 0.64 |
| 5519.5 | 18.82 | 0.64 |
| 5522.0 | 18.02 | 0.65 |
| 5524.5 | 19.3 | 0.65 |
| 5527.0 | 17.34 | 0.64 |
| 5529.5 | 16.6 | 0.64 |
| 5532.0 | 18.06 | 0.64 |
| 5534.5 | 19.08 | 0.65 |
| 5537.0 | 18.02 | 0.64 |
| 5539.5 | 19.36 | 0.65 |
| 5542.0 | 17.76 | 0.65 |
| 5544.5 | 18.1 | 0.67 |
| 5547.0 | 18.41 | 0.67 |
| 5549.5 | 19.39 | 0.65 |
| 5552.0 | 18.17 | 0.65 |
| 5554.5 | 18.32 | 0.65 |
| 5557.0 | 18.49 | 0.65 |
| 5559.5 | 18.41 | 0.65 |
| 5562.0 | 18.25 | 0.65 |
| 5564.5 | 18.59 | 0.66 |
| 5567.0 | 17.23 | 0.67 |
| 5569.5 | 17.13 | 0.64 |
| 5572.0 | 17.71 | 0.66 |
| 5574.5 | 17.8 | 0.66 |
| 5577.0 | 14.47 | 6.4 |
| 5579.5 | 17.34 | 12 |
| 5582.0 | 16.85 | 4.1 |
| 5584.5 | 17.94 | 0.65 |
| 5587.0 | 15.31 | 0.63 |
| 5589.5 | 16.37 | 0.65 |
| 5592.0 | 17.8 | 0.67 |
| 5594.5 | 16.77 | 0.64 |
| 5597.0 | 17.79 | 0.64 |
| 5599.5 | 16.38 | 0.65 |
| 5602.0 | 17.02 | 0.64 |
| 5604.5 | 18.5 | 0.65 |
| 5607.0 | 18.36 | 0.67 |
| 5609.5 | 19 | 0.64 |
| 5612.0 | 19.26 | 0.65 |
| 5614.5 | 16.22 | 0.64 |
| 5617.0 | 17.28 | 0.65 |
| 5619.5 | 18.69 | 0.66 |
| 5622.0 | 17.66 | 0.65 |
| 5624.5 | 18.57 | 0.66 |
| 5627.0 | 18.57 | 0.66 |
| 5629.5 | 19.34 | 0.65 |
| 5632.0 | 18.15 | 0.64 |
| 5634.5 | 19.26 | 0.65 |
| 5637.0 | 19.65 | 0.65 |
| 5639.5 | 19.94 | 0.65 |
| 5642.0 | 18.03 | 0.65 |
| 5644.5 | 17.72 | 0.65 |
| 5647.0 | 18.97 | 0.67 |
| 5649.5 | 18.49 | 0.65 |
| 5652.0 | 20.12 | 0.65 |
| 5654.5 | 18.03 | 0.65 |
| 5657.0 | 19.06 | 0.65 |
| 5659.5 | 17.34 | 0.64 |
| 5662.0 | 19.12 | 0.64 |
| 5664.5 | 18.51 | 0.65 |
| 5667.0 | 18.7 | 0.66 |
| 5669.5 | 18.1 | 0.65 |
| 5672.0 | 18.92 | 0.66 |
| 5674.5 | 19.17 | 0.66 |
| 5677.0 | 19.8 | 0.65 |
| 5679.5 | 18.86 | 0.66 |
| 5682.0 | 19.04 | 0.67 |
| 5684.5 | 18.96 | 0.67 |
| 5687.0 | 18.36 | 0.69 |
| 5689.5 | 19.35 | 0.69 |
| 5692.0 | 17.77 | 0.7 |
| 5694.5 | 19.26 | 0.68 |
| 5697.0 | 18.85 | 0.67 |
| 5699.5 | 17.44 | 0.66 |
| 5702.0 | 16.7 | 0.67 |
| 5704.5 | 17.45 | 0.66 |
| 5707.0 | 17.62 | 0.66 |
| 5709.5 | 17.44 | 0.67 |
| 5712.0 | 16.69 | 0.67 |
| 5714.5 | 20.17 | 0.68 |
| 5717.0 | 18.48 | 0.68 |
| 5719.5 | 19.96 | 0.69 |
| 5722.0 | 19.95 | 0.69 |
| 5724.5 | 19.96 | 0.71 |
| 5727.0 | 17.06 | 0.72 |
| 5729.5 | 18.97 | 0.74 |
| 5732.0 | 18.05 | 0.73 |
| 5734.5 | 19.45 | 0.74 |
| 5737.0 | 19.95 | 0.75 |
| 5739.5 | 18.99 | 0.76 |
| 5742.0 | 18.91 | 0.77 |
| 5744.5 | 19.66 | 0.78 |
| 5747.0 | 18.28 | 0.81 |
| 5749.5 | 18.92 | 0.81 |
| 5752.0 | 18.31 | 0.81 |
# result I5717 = 0.2 angstrom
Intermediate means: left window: 18.2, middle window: 18.6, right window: 19.2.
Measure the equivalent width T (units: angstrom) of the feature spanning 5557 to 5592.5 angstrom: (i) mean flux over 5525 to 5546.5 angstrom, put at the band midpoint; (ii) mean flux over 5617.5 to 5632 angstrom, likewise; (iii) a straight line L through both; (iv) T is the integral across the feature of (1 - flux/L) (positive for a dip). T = 1.9 angstrom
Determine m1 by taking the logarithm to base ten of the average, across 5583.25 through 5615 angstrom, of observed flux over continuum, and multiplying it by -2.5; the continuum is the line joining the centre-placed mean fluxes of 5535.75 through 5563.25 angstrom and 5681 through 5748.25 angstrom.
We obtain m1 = 0.06 mag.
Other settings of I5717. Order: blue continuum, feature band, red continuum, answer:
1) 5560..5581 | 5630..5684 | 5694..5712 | -3.84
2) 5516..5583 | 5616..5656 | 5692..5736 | -0.97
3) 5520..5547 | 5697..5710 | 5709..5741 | 0.93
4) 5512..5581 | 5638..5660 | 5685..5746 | -0.41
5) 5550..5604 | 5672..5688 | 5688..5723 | -0.77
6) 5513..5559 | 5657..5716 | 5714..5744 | 1.60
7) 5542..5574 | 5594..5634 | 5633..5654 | 1.45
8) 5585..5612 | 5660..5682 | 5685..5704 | -0.98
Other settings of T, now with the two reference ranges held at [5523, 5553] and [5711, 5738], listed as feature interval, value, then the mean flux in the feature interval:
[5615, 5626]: 0.4 angstrom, 17.9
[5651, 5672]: 0.1 angstrom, 18.6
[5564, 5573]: 0.4 angstrom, 17.6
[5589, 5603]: 1.1 angstrom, 17.1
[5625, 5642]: -0.4 angstrom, 19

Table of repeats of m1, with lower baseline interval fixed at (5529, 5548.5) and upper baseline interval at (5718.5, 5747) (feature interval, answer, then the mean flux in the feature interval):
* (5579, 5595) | 0.10 mag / 16.9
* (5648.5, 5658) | -0.01 mag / 18.9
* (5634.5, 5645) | -0.01 mag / 19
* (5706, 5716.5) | 0.06 mag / 18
